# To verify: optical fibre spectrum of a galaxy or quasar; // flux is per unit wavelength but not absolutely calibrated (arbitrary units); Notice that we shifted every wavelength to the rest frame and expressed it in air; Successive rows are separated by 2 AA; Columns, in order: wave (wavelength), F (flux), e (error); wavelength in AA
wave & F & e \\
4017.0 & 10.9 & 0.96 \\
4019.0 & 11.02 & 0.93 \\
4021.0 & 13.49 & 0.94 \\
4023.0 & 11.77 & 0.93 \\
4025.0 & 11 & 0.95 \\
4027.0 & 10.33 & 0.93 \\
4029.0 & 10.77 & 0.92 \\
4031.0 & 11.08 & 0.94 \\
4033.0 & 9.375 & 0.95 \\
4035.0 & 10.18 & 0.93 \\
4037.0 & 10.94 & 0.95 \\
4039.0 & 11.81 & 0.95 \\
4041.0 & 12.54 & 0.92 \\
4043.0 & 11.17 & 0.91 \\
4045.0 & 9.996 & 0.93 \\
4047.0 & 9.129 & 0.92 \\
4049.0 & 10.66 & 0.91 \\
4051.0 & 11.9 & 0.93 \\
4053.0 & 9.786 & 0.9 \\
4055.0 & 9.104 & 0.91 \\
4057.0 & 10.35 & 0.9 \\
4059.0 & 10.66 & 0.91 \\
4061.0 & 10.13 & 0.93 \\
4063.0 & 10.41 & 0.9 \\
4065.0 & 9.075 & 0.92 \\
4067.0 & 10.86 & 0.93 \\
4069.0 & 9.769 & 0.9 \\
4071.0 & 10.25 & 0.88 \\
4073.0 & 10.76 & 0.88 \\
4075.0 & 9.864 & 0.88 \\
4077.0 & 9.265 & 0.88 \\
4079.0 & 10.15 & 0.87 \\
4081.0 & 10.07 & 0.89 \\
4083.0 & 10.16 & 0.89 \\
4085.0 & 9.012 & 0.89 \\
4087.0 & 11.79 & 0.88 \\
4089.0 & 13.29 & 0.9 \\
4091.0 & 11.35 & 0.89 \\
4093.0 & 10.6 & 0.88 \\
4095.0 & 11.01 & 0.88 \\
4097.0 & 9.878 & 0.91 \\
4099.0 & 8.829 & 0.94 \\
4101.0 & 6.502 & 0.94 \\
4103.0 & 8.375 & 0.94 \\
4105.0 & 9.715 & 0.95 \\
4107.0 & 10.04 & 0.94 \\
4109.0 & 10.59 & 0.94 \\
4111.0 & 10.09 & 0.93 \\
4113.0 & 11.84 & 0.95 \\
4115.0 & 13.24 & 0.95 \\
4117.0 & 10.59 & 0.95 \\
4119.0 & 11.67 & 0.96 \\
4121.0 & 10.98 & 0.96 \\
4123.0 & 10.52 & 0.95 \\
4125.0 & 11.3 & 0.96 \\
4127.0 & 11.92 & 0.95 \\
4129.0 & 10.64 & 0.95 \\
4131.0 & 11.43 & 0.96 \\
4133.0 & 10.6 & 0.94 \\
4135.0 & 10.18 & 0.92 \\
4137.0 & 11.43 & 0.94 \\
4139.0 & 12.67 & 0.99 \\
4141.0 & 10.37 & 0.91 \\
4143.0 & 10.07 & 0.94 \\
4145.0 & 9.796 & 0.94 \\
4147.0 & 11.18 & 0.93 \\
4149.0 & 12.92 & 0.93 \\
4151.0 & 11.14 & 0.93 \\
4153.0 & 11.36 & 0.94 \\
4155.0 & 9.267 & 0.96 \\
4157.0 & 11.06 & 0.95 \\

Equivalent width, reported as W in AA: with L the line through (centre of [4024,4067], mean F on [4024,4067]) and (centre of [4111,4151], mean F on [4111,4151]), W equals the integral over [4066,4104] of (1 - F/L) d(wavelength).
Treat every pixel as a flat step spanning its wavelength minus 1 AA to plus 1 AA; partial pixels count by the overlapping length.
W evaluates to 2.6 AA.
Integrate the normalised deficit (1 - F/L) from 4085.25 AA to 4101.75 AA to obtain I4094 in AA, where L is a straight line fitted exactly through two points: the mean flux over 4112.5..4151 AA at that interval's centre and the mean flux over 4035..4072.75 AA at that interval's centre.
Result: 0.7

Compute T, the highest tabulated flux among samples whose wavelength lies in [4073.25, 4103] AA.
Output 13.29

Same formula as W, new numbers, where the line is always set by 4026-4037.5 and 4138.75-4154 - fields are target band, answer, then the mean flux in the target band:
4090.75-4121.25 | 1.6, 10.3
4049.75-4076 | 0.9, 10.2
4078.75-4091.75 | -0.1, 10.9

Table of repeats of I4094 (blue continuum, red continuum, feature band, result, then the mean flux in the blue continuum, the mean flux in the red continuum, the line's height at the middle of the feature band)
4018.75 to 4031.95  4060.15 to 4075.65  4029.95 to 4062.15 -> 0.7 AA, 11.4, 10.1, 10.8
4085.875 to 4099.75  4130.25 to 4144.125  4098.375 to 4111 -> 2.2 AA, 11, 10.9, 11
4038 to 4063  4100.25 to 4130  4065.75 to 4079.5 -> 0.6 AA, 10.6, 10.6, 10.6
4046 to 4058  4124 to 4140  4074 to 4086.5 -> 0.8 AA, 10.2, 11.3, 10.5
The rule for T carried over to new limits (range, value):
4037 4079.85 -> 12.54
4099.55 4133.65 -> 13.24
